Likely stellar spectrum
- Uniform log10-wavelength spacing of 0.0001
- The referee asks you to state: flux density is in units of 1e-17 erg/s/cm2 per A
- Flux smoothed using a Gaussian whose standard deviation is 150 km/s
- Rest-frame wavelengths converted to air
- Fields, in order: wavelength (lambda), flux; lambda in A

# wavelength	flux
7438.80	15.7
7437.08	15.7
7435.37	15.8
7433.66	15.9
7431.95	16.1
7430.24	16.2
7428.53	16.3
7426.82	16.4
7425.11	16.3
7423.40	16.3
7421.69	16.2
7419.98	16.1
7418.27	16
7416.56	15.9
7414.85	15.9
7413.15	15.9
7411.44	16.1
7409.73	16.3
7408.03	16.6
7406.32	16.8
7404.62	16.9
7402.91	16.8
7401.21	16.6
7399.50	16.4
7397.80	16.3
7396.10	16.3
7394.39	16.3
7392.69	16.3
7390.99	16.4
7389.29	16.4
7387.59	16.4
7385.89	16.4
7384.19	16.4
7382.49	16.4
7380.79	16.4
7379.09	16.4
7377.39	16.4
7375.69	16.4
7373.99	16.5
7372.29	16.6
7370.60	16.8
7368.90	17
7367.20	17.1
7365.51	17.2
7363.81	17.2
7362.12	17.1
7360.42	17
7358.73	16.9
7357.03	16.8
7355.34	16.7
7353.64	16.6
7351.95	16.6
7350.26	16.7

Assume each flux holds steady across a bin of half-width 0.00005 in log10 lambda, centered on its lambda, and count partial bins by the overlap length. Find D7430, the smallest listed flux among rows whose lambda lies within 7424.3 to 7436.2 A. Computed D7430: 15.8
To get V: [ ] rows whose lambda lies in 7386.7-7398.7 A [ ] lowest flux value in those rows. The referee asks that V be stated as 16.3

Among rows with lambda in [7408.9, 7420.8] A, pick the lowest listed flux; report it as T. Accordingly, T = 15.9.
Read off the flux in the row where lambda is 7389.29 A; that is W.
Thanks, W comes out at 16.4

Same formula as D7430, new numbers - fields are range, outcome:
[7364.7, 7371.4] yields 16.8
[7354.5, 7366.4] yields 16.7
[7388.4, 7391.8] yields 16.4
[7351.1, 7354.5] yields 16.6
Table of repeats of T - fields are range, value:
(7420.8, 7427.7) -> 16.2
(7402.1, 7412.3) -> 16.1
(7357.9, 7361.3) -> 16.9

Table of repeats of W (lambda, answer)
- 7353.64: 16.6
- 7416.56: 15.9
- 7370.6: 16.8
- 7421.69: 16.2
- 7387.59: 16.4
